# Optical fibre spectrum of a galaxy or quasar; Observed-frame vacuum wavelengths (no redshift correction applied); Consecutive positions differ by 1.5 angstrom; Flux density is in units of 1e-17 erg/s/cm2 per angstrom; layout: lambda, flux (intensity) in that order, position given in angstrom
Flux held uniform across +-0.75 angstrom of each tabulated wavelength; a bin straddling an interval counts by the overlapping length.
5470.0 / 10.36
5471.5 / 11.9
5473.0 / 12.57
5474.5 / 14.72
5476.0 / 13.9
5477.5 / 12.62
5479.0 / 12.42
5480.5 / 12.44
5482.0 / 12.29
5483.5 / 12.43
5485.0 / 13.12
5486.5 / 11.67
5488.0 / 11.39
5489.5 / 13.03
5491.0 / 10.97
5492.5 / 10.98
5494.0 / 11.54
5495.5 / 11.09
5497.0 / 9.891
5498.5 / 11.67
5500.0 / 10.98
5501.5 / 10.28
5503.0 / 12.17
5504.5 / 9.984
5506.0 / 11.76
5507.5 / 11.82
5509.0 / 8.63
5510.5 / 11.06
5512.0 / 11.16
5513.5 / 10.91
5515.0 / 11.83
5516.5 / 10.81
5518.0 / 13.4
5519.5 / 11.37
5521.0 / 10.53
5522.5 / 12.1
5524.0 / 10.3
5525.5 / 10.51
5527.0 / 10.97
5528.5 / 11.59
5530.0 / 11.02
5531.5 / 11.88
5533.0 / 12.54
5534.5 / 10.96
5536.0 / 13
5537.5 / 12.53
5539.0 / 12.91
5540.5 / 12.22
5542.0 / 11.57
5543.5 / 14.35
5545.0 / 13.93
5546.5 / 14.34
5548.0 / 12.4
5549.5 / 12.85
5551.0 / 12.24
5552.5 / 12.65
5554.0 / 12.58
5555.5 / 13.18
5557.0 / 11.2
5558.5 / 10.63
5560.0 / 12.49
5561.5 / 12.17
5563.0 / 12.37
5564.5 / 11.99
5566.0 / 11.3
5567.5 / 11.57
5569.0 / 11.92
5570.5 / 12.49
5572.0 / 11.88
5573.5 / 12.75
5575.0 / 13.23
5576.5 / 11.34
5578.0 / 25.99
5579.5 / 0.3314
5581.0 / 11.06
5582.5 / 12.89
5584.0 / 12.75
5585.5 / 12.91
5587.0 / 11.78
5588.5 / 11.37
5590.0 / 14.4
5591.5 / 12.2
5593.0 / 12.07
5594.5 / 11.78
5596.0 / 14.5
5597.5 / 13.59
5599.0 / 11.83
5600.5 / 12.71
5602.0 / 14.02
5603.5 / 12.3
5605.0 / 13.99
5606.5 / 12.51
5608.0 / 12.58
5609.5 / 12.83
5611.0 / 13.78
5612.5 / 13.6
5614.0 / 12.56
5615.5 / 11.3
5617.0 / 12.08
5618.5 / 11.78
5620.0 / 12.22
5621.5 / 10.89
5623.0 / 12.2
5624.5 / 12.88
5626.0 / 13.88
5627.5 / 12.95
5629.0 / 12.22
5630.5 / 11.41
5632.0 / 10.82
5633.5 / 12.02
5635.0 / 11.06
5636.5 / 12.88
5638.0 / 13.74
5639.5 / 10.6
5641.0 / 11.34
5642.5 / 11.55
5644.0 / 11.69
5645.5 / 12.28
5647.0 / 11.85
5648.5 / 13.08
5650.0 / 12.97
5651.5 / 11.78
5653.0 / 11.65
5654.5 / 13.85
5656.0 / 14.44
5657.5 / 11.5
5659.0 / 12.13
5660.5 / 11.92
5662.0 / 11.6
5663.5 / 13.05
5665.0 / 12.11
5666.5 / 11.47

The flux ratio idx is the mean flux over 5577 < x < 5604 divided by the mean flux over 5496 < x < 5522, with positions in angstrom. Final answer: 1.14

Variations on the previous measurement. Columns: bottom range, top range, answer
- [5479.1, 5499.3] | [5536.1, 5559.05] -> 1.08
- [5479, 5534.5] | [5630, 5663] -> 1.06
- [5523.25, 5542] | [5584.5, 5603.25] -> 1.09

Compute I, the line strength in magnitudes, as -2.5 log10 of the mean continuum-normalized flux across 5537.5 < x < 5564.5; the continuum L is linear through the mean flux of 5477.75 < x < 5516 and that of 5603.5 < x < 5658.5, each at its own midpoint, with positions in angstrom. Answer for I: -0.069 mag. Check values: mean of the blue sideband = 11.4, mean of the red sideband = 12.4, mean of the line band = 12.6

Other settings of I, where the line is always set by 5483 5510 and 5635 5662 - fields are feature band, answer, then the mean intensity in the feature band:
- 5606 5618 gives -0.05 mag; 12.6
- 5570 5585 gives -0.06 mag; 12.5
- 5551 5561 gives -0.04 mag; 12.1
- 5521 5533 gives 0.02 mag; 11.2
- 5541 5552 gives -0.13 mag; 13.1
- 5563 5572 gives -0.01 mag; 11.9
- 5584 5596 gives -0.06 mag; 12.5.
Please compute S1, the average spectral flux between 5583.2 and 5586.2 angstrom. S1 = 12.8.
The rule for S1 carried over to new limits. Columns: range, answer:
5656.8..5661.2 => 11.9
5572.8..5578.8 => 15.7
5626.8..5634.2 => 11.9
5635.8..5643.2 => 12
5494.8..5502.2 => 10.8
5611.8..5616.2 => 12.5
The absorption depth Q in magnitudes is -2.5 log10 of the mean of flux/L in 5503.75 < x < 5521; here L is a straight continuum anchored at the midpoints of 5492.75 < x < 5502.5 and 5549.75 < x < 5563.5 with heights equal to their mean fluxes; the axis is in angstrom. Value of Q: 0.012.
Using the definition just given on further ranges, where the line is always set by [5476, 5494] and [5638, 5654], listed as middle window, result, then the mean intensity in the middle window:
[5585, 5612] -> -0.070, 12.8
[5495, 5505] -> 0.120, 10.9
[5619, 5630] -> -0.036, 12.4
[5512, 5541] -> 0.045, 11.6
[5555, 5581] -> -0.004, 12.1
